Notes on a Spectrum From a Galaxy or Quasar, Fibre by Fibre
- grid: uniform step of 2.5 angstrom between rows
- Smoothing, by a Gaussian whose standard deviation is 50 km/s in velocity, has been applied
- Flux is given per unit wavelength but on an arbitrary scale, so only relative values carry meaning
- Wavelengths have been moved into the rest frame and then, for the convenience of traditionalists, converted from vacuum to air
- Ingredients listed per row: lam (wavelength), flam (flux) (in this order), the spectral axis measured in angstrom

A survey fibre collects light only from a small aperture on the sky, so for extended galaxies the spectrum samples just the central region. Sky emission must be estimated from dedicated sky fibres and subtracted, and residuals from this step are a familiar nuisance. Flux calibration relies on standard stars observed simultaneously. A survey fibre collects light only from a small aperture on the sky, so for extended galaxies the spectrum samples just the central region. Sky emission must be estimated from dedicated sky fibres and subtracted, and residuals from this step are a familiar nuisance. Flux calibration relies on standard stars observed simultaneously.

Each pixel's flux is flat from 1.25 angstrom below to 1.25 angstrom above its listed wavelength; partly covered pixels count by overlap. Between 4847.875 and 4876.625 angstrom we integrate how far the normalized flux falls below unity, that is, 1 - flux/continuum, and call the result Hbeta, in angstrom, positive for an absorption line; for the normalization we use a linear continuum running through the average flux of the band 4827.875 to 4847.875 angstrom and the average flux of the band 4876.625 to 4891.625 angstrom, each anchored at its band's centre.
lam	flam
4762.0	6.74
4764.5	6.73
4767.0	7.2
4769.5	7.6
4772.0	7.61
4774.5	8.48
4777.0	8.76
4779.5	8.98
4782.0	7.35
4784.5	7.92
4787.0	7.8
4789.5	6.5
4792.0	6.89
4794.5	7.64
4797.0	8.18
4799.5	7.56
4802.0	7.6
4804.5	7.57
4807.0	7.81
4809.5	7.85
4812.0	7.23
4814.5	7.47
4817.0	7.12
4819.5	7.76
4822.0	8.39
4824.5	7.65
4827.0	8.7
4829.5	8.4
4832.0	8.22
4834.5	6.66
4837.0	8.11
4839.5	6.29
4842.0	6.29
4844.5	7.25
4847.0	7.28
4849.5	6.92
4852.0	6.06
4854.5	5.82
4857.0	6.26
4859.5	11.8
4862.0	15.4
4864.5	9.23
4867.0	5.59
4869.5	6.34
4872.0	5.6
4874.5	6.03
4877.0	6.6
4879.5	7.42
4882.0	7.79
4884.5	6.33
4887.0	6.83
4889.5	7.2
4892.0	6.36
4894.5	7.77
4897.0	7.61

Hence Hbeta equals -2.1 angstrom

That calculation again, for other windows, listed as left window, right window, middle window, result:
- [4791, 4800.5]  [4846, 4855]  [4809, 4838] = -3.02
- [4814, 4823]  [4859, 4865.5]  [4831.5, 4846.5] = 4.15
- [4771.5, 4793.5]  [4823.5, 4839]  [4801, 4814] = 0.41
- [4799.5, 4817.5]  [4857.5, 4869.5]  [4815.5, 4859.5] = 6.60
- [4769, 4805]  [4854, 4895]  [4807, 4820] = 0.36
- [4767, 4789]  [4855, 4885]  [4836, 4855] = 2.68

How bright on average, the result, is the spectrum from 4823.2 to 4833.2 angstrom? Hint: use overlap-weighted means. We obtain 8.24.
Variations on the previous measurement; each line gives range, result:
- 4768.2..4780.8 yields 8.28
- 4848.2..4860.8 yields 7.4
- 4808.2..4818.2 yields 7.42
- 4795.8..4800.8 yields 7.86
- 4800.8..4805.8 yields 7.59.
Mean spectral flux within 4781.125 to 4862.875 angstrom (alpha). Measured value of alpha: 7.72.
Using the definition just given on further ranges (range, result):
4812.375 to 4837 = 7.81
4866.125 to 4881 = 6.31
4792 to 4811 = 7.68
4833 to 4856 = 6.75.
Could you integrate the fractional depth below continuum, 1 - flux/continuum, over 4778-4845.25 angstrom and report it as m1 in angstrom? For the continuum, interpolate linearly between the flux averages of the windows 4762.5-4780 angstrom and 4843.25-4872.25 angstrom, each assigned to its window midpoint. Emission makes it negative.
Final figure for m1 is 2.0 angstrom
